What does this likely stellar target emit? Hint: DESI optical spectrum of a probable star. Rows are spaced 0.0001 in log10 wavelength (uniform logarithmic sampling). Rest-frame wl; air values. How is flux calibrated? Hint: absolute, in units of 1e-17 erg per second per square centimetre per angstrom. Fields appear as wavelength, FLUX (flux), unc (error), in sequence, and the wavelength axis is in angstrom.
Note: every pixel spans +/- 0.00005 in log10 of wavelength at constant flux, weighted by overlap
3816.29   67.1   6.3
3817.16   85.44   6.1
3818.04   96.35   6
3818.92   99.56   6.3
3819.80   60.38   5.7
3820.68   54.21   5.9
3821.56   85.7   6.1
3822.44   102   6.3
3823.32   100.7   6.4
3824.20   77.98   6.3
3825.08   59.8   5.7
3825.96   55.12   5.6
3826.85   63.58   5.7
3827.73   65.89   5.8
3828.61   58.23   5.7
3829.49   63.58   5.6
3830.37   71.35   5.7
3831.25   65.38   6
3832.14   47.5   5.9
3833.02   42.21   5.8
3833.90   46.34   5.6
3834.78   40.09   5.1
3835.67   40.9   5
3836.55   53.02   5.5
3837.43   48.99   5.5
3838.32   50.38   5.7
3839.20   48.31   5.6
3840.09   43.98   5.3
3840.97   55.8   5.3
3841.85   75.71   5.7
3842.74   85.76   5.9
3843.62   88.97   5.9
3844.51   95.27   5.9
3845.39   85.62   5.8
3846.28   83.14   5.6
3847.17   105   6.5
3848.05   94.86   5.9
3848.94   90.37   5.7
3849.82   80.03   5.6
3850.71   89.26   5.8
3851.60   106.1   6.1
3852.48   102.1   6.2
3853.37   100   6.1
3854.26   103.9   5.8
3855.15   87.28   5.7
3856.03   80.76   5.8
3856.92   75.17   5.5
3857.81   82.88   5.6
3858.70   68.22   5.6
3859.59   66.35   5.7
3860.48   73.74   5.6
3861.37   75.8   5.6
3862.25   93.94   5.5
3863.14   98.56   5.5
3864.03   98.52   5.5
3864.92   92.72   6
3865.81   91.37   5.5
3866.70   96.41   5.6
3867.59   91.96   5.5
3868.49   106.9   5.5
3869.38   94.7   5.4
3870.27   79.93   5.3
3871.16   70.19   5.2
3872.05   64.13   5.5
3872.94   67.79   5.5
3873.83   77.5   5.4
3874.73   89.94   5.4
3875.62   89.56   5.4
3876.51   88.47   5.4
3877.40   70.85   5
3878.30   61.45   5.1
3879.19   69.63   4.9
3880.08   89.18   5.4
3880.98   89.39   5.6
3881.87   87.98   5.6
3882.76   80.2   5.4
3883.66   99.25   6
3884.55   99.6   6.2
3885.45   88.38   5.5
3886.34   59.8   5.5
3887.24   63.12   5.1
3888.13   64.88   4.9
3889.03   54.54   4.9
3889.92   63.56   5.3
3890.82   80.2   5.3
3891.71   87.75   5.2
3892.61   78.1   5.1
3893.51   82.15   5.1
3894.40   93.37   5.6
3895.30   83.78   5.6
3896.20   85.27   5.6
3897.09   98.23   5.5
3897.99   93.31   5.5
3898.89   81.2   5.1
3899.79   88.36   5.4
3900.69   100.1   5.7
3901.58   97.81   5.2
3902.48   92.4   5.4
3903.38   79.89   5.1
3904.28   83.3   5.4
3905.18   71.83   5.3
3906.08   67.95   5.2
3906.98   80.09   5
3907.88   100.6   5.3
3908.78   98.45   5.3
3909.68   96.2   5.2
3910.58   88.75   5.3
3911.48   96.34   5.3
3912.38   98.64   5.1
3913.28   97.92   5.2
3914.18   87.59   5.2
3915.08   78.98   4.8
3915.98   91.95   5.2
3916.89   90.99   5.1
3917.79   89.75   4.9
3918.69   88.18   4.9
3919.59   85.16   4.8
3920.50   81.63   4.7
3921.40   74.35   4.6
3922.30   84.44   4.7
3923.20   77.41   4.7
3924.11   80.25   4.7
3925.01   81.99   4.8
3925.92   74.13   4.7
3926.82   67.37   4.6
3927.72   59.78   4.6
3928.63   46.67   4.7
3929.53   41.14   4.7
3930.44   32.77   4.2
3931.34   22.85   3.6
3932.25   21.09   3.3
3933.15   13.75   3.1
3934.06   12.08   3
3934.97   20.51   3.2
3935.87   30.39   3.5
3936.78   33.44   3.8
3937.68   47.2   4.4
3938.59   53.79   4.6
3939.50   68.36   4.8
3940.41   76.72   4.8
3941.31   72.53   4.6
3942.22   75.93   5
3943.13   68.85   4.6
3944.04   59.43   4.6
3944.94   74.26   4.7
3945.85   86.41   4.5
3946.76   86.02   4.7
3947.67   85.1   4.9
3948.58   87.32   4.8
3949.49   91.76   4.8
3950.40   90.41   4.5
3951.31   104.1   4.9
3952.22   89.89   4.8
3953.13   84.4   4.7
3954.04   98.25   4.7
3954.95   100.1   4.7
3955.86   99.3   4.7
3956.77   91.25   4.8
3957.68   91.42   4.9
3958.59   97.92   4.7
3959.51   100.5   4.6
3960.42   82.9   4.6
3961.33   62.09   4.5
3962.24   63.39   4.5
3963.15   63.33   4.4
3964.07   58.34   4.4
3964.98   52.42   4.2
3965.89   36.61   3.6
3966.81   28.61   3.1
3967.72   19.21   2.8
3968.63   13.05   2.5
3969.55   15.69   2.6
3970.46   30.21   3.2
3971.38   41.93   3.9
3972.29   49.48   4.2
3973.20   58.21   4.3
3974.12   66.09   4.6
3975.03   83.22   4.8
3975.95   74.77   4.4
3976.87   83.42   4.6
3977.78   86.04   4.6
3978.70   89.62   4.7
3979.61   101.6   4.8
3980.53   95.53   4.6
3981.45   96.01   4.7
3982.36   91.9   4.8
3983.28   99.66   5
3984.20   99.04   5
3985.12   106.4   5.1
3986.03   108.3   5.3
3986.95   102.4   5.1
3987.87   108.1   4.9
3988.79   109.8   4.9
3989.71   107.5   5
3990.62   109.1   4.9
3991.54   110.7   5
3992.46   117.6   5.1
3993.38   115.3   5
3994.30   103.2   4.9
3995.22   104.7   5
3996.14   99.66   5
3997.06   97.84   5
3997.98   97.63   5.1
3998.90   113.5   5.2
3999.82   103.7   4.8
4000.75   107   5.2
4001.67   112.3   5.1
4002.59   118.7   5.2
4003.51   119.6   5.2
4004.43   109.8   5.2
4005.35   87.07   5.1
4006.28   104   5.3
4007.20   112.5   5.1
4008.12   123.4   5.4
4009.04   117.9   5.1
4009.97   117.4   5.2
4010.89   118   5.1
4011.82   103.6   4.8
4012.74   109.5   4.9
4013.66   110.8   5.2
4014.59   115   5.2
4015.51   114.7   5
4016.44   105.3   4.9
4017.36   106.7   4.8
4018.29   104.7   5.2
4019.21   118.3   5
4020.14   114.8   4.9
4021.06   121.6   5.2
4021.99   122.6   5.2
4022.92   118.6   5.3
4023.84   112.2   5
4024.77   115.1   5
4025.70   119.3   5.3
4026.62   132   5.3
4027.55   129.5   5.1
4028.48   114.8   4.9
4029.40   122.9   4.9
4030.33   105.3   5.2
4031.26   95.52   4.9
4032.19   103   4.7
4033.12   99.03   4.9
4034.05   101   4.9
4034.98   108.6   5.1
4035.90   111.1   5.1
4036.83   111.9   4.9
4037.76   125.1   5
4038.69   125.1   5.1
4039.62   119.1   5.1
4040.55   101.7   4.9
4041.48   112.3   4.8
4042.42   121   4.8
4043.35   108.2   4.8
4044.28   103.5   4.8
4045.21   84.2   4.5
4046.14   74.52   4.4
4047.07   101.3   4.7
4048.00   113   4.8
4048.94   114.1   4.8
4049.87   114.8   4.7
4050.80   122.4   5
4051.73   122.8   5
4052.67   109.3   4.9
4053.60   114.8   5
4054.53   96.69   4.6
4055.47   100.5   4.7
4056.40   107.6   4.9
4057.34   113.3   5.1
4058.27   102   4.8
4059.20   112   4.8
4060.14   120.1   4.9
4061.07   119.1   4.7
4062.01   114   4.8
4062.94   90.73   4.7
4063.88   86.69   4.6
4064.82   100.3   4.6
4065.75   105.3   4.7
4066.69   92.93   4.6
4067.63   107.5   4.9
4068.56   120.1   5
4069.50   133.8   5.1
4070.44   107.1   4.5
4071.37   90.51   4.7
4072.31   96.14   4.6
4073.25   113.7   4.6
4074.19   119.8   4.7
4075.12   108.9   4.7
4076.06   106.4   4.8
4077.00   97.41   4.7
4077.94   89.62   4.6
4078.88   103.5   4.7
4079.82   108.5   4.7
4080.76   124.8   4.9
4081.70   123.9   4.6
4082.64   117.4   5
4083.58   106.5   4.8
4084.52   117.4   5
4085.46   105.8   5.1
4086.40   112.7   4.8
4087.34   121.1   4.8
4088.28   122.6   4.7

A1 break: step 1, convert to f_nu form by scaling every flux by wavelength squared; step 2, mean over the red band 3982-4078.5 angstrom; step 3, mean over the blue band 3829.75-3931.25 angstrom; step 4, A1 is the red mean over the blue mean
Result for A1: 1.5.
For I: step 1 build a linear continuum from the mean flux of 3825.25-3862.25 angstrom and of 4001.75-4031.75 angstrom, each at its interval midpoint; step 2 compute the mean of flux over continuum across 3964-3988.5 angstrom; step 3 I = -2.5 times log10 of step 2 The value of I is 0.43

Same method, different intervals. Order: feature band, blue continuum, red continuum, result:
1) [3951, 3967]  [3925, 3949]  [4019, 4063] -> -0.19 mag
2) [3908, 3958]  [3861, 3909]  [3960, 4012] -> 0.17 mag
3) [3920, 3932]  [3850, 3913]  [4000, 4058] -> 0.42 mag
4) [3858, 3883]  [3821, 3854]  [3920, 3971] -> -0.19 mag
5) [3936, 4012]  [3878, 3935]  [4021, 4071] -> 0.10 mag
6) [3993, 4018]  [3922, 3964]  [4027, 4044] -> -0.12 mag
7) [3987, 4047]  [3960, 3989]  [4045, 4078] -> -0.25 mag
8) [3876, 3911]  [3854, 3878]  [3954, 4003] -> 0.01 mag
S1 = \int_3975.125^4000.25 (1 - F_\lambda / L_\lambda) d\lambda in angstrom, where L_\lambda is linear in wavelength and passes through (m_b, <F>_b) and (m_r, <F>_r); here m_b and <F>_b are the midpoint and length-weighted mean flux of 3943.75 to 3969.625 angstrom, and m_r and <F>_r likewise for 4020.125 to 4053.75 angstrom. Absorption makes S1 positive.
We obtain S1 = -3.5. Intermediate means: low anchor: 73.8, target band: 101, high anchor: 112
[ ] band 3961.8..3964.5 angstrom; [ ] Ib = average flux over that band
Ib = 61.6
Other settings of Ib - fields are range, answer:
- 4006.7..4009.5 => 118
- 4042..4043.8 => 115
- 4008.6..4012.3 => 114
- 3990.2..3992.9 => 112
